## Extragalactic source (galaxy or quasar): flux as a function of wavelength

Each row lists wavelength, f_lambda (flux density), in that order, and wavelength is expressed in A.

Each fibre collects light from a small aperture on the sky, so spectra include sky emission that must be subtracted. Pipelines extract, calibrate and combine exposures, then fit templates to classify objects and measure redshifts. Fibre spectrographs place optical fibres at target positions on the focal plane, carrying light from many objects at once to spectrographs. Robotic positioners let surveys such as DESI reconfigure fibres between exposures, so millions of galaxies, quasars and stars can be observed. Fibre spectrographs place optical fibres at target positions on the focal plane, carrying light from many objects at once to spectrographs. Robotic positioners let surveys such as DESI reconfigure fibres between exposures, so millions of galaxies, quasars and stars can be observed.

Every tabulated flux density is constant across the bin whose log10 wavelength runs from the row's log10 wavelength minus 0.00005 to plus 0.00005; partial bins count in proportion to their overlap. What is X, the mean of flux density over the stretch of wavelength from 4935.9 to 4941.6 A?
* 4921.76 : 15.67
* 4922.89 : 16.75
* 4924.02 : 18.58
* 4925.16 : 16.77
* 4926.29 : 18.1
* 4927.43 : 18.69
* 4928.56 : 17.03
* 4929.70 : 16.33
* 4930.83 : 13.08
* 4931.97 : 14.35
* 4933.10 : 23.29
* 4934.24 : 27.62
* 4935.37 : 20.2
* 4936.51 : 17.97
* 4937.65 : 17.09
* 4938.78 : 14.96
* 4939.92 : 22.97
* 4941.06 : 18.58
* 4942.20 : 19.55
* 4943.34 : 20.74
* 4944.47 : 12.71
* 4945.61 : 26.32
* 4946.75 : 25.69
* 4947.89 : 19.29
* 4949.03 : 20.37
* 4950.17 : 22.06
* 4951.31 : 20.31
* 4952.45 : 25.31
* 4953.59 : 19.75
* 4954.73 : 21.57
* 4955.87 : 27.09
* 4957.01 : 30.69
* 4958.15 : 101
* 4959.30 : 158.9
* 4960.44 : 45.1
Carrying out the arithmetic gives 18.3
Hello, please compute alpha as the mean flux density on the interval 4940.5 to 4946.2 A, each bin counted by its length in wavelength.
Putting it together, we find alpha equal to 19.6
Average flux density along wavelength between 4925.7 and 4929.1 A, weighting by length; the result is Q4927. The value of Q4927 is 18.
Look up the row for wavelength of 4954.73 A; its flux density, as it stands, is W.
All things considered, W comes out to 21.57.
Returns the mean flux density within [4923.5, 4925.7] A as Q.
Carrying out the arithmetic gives 17.6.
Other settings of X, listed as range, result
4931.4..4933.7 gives 18.9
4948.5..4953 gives 22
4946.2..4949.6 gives 21.8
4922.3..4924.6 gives 17.6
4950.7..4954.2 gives 21.8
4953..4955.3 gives 20.7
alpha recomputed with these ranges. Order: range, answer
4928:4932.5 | 15.2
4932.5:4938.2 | 21.2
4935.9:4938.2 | 17.5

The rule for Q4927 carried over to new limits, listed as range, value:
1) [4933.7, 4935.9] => 24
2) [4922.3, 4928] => 17.8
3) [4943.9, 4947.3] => 21.6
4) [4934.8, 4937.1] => 19.1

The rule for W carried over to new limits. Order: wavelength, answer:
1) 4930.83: 13.08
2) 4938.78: 14.96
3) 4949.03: 20.37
